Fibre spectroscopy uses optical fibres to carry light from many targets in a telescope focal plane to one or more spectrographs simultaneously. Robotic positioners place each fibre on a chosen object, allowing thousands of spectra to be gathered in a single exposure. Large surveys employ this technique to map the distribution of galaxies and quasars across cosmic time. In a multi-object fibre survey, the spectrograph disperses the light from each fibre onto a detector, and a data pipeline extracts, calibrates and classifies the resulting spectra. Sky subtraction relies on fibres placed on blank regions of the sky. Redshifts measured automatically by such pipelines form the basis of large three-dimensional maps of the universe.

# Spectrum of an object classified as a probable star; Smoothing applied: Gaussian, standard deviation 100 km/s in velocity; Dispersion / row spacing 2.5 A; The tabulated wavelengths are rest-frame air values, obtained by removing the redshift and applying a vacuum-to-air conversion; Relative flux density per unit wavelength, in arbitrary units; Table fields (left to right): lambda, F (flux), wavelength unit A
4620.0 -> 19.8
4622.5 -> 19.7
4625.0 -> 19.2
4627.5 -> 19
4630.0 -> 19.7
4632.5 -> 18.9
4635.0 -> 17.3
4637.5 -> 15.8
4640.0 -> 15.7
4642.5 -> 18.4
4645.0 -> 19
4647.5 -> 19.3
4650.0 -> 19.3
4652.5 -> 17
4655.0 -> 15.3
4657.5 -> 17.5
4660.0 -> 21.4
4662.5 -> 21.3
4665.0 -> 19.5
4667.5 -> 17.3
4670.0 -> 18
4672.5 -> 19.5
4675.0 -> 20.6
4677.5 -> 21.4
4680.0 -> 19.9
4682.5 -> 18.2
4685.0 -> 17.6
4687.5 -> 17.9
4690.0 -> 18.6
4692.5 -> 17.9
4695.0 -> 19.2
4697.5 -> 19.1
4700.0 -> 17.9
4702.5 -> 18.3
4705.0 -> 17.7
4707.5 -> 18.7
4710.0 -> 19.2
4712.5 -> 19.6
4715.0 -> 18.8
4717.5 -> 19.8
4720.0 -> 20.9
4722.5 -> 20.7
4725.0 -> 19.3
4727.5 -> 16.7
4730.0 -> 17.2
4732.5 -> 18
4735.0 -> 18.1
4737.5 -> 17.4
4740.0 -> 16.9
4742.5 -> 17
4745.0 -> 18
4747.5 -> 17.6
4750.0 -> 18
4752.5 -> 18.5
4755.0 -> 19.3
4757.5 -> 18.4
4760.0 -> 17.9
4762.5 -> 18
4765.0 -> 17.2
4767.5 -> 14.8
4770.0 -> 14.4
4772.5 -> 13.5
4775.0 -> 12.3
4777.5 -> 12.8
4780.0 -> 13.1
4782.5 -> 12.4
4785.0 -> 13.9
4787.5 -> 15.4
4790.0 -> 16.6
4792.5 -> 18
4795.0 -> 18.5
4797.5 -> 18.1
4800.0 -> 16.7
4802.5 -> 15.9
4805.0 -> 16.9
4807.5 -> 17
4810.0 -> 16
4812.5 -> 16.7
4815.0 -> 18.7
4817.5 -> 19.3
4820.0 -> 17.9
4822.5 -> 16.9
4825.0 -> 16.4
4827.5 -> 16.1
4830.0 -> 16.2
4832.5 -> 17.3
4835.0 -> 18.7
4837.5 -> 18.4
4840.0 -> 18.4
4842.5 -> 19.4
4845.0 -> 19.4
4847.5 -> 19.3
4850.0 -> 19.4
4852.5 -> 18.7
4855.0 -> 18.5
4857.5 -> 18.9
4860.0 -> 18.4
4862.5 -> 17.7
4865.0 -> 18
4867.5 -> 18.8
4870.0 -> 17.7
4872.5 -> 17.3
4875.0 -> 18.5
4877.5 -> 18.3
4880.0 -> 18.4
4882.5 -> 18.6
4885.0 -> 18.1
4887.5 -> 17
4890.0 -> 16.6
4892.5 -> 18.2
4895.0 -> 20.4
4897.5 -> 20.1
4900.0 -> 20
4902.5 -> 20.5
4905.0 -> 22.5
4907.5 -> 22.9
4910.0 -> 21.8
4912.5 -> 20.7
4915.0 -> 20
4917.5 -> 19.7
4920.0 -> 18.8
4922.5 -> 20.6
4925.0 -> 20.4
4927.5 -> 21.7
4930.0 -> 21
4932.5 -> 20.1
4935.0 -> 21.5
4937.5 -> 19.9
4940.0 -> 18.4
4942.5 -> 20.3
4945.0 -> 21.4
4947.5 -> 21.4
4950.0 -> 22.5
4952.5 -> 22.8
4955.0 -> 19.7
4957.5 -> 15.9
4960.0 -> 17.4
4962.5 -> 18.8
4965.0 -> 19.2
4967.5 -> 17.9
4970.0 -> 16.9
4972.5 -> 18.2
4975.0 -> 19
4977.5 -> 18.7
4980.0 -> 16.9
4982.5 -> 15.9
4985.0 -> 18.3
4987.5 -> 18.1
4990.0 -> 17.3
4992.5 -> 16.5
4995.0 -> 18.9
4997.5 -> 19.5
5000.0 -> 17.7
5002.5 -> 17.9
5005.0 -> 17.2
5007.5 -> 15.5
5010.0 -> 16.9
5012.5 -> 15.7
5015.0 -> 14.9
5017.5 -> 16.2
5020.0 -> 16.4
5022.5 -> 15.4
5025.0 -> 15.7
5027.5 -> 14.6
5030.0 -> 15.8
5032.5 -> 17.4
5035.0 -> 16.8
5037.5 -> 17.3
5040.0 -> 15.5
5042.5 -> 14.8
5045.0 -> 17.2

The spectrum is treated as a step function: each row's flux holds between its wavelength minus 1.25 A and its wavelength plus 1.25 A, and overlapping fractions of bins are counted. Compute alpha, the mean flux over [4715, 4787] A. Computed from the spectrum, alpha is 16.9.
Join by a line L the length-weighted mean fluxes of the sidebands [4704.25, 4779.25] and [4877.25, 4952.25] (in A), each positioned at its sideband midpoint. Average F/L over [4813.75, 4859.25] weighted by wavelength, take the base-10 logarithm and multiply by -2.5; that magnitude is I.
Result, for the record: 0.04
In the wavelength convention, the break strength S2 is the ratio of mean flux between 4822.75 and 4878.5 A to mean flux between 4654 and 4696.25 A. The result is 1.0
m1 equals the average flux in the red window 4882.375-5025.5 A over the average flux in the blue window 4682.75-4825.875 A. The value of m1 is 1.1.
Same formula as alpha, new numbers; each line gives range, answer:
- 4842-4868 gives 18.8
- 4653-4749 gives 18.6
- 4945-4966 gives 19.8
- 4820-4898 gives 18.2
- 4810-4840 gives 17.5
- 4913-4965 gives 20.1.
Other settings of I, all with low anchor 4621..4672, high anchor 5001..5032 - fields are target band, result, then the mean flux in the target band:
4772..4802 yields 0.16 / 15.2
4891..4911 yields -0.23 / 20.7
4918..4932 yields -0.22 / 20.4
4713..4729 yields -0.08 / 19.3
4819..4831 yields 0.04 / 16.7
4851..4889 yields -0.07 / 18.2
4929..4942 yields -0.21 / 20.2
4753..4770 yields 0.02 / 17.4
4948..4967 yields -0.18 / 19.5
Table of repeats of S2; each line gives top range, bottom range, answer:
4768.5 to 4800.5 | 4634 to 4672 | 0.83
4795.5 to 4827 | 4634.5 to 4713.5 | 0.93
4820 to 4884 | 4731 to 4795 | 1.11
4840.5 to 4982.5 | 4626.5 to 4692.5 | 1.04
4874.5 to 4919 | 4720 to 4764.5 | 1.08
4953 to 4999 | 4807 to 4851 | 1.01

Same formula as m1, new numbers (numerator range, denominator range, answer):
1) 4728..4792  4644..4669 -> 0.87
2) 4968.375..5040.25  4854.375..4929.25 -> 0.88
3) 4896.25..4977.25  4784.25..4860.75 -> 1.14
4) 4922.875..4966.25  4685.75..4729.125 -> 1.07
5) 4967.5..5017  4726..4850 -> 1.02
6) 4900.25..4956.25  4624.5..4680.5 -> 1.11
